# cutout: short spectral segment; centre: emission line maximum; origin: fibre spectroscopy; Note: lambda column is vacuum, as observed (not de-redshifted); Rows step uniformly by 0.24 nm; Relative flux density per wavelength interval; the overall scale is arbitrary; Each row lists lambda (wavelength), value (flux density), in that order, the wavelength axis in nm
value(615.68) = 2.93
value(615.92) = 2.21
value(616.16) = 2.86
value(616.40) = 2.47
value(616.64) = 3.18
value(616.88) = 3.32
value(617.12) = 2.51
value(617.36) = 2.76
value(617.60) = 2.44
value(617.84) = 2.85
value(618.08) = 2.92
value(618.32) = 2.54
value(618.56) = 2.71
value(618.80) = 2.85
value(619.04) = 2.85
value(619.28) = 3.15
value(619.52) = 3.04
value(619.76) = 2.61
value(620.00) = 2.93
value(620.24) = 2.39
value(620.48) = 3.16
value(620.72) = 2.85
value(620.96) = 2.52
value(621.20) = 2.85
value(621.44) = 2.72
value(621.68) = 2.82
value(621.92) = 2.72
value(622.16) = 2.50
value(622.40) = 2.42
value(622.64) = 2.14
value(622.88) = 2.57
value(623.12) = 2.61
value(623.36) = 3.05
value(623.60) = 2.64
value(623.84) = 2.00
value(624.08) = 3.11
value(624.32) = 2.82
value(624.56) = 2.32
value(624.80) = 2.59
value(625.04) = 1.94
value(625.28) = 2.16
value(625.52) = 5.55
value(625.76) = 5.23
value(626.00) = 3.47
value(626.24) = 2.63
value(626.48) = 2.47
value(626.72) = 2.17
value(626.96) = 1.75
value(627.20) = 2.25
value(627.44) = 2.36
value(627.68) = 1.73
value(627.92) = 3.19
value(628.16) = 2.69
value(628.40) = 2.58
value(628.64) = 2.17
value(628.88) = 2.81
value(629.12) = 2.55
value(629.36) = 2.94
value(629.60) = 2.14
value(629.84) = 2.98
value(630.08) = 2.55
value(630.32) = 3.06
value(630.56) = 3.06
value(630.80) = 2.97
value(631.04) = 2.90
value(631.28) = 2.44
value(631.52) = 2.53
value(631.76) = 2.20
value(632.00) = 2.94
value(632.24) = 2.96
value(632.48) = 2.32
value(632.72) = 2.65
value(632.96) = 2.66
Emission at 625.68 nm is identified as Hbeta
